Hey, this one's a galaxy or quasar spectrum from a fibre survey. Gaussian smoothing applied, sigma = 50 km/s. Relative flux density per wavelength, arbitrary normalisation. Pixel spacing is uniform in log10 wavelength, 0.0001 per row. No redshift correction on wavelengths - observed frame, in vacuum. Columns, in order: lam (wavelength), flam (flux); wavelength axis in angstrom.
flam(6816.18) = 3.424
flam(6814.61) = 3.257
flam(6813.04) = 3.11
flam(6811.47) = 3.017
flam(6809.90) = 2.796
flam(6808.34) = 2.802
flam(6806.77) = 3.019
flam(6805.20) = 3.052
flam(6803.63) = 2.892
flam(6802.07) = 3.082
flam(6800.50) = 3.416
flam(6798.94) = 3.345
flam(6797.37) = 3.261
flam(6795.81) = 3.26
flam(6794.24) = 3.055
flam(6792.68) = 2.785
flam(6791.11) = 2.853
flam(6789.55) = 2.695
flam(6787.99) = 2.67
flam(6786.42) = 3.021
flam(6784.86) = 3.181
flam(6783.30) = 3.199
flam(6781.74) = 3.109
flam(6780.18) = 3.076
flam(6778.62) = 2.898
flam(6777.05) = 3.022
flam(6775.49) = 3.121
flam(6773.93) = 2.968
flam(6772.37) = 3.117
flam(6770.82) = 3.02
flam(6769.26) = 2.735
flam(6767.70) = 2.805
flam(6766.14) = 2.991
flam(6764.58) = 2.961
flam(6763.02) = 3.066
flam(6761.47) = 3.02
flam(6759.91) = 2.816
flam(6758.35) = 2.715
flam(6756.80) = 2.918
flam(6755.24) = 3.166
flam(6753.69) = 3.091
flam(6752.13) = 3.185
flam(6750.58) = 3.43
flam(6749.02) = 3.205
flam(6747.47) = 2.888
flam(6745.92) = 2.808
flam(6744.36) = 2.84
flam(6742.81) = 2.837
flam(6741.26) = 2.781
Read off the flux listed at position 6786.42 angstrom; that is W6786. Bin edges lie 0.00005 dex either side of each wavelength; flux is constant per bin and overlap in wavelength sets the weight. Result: 3.021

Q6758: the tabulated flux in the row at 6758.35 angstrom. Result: 2.715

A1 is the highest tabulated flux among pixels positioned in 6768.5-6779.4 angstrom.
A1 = 3.121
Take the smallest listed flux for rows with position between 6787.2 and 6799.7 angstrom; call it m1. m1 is 2.67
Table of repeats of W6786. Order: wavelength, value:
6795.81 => 3.26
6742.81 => 2.837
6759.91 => 2.816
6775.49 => 3.121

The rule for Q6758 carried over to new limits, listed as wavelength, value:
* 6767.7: 2.805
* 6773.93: 2.968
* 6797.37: 3.261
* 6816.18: 3.424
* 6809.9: 2.796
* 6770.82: 3.02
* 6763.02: 3.066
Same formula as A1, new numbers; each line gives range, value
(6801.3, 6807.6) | 3.082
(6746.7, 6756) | 3.43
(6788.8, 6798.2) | 3.261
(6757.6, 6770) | 3.066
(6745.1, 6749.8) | 3.205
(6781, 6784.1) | 3.199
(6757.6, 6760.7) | 2.816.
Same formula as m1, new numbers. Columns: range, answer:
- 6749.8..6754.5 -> 3.091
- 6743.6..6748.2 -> 2.808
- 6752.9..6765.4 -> 2.715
